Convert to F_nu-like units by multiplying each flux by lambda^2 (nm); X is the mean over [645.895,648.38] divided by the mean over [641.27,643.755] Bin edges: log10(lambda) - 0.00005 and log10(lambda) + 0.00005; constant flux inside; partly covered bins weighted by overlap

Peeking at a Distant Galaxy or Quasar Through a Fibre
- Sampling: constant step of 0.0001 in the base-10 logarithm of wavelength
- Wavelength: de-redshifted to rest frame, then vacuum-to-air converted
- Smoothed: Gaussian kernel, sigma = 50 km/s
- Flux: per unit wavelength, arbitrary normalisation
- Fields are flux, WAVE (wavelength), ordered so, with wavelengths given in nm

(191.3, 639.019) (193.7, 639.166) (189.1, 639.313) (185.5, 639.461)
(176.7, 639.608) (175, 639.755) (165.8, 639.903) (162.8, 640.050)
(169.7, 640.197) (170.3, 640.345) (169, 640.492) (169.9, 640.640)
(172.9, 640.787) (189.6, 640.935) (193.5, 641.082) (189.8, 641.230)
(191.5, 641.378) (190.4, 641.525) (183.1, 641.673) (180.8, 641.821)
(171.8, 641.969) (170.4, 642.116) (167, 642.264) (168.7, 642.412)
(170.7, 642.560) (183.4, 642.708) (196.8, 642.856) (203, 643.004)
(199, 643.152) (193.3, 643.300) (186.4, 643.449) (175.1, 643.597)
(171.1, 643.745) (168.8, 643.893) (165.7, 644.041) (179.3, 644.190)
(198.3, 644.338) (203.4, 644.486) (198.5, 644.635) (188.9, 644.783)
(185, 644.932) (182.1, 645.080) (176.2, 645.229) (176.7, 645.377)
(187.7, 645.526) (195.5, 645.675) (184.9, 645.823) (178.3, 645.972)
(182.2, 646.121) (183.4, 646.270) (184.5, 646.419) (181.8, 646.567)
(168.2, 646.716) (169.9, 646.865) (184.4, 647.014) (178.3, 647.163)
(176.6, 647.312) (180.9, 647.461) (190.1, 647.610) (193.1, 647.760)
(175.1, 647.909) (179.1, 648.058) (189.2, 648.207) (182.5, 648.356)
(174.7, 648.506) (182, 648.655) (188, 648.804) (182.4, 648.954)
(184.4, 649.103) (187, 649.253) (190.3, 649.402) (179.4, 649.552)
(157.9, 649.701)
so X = 1.00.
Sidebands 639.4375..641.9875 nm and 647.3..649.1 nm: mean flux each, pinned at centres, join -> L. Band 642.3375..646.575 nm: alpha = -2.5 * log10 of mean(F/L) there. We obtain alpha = -0.02 mag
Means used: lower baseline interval 178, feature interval 184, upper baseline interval 183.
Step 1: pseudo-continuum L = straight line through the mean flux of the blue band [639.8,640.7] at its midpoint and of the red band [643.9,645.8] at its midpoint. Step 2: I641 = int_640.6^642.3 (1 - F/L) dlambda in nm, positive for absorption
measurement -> -0.09 nm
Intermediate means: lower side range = 168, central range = 181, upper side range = 186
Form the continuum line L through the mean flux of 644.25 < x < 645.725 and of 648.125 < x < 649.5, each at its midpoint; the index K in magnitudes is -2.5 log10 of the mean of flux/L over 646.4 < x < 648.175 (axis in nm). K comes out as 0.035 mag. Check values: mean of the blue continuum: 189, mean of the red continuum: 184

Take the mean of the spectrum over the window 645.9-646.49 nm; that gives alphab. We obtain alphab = 182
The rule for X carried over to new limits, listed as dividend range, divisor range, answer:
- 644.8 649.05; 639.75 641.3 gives 1.06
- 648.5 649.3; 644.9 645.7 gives 1.01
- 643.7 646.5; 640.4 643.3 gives 1.02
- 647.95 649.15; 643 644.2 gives 1.02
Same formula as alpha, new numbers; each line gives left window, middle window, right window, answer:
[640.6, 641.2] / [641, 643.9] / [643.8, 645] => 0.01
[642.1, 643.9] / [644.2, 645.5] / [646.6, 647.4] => -0.05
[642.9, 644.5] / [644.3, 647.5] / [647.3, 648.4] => 0.00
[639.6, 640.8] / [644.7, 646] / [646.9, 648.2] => -0.03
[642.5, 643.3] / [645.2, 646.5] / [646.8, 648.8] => 0.01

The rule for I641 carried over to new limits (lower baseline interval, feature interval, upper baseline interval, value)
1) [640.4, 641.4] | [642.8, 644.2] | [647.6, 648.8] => -0.01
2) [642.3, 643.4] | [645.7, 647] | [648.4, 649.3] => 0.03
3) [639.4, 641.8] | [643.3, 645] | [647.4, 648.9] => -0.03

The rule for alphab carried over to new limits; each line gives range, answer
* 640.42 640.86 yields 171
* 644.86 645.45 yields 180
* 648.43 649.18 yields 182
